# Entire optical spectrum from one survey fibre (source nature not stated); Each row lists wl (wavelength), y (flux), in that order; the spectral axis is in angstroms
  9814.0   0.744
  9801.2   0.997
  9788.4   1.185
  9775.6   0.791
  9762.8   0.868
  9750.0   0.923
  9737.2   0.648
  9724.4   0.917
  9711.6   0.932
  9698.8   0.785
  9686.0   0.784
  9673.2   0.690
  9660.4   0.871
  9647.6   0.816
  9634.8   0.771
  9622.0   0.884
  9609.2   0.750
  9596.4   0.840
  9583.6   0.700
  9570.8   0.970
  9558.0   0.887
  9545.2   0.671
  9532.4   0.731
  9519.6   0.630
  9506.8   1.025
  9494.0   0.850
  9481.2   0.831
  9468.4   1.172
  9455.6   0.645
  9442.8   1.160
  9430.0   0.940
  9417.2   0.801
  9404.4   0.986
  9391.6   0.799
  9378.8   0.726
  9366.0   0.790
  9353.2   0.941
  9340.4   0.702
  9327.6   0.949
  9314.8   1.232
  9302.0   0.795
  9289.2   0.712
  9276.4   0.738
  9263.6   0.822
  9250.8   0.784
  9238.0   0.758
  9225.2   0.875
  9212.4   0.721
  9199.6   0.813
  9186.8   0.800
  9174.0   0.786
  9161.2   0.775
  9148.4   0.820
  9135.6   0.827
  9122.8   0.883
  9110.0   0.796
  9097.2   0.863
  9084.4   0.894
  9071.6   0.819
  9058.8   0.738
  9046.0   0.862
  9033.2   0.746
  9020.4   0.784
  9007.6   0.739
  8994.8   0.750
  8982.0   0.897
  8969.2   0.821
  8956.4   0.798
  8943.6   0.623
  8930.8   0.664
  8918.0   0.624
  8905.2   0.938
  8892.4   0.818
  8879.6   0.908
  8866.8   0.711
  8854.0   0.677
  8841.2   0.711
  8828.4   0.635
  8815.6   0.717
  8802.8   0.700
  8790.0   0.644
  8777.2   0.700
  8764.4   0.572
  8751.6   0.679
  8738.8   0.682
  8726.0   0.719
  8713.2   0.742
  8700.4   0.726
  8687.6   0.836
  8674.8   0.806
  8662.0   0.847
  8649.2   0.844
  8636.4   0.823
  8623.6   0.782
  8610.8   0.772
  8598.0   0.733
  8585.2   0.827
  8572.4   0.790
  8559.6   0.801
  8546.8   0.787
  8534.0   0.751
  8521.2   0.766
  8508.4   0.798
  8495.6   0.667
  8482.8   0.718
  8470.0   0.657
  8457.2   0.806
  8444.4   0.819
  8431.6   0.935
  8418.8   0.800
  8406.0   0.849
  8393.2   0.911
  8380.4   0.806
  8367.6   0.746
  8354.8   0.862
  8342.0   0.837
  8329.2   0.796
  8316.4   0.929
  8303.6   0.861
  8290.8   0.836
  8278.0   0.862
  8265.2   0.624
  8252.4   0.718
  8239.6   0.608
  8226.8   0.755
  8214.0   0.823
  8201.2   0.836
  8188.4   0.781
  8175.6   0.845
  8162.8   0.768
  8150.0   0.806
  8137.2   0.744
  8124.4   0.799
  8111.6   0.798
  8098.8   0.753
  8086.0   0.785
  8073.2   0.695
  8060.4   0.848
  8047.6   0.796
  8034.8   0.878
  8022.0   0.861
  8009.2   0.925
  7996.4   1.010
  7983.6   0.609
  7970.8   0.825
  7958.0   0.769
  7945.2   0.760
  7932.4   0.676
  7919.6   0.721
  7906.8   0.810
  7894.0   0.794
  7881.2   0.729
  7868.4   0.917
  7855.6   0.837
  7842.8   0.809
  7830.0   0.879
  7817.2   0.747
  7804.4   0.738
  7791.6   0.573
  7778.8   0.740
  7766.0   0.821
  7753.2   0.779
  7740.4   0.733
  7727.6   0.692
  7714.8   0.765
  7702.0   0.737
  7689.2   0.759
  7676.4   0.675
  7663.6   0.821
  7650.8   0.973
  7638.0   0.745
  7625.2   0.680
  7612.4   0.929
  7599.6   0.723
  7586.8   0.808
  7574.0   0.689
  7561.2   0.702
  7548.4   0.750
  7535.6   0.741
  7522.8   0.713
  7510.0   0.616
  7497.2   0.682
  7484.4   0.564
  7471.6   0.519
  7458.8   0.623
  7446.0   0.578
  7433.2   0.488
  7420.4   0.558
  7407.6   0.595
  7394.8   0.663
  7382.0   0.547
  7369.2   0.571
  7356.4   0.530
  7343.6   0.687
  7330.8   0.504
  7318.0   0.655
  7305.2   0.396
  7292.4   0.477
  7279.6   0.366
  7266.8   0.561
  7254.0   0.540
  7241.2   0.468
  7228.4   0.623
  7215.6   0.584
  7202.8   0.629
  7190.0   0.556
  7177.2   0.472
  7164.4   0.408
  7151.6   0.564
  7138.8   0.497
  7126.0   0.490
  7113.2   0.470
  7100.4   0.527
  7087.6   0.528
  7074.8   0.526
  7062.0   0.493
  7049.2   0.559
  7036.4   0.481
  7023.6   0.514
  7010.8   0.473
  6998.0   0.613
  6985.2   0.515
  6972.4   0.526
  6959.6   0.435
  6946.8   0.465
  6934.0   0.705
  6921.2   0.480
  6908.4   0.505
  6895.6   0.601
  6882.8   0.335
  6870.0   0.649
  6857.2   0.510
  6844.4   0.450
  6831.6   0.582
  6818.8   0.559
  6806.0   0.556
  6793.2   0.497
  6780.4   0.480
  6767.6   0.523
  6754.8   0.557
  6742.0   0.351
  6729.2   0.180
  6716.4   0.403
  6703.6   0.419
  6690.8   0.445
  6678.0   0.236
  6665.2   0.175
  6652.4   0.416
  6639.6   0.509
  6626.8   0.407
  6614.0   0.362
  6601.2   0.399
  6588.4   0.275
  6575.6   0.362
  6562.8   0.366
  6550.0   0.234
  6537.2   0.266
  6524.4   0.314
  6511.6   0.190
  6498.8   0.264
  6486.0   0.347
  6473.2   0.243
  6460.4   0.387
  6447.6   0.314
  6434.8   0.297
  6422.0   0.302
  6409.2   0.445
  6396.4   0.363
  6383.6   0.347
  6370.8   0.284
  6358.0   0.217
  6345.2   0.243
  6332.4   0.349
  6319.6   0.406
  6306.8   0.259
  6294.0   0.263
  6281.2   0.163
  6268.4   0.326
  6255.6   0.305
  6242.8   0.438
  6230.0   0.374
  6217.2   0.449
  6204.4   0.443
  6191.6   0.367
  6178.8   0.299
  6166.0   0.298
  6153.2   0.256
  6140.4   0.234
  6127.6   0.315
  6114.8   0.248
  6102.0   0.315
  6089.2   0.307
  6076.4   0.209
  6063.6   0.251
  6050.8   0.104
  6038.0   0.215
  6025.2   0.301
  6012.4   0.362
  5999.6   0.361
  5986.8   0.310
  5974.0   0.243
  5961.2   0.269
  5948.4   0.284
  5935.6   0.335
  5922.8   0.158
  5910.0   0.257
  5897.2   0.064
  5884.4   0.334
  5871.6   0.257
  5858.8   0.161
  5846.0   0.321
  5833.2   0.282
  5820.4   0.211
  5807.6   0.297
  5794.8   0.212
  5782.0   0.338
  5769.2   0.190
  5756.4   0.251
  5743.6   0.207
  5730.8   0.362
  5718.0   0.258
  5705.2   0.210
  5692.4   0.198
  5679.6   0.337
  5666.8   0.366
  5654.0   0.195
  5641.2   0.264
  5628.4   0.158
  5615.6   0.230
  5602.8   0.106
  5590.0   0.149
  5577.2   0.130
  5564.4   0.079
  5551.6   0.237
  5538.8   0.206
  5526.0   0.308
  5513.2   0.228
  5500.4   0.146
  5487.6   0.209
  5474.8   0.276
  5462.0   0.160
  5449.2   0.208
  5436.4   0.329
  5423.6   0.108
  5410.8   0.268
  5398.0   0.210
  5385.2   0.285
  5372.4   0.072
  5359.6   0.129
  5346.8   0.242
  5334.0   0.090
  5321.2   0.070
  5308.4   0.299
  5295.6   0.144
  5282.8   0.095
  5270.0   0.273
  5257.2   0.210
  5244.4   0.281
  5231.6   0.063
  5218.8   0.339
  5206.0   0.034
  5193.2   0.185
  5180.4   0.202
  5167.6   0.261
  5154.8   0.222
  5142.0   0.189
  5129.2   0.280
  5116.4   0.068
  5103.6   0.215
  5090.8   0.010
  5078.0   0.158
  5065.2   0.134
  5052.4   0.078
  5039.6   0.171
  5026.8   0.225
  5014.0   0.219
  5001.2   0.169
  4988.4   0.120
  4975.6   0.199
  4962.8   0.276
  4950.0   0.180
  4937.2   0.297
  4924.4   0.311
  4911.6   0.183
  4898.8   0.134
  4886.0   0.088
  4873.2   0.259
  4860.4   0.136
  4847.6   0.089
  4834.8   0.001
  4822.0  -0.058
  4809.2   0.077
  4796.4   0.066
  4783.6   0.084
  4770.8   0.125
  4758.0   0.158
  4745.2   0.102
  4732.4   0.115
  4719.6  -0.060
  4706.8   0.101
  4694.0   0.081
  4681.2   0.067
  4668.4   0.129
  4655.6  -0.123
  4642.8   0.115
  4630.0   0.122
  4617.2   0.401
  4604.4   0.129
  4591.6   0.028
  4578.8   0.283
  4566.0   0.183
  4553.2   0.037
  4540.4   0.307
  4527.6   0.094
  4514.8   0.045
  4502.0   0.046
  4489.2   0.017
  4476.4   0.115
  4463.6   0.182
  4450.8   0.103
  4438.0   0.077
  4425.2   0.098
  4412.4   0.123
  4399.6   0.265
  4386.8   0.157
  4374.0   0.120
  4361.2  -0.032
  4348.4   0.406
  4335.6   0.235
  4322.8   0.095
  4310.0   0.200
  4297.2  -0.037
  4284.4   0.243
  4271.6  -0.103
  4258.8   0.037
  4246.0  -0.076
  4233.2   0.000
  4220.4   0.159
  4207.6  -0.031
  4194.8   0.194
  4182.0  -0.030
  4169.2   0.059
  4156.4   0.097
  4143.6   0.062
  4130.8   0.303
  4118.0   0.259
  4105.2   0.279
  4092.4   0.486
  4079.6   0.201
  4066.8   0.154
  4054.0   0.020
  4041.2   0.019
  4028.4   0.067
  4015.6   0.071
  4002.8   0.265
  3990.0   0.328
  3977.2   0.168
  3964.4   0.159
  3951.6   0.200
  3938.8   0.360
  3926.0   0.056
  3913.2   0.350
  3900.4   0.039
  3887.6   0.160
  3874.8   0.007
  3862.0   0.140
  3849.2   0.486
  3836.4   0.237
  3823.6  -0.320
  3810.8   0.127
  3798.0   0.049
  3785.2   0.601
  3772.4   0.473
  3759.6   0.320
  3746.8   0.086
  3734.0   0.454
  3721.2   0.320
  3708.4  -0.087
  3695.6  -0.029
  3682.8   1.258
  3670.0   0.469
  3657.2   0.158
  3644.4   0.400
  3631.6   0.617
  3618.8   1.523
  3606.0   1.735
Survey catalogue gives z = 0.695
